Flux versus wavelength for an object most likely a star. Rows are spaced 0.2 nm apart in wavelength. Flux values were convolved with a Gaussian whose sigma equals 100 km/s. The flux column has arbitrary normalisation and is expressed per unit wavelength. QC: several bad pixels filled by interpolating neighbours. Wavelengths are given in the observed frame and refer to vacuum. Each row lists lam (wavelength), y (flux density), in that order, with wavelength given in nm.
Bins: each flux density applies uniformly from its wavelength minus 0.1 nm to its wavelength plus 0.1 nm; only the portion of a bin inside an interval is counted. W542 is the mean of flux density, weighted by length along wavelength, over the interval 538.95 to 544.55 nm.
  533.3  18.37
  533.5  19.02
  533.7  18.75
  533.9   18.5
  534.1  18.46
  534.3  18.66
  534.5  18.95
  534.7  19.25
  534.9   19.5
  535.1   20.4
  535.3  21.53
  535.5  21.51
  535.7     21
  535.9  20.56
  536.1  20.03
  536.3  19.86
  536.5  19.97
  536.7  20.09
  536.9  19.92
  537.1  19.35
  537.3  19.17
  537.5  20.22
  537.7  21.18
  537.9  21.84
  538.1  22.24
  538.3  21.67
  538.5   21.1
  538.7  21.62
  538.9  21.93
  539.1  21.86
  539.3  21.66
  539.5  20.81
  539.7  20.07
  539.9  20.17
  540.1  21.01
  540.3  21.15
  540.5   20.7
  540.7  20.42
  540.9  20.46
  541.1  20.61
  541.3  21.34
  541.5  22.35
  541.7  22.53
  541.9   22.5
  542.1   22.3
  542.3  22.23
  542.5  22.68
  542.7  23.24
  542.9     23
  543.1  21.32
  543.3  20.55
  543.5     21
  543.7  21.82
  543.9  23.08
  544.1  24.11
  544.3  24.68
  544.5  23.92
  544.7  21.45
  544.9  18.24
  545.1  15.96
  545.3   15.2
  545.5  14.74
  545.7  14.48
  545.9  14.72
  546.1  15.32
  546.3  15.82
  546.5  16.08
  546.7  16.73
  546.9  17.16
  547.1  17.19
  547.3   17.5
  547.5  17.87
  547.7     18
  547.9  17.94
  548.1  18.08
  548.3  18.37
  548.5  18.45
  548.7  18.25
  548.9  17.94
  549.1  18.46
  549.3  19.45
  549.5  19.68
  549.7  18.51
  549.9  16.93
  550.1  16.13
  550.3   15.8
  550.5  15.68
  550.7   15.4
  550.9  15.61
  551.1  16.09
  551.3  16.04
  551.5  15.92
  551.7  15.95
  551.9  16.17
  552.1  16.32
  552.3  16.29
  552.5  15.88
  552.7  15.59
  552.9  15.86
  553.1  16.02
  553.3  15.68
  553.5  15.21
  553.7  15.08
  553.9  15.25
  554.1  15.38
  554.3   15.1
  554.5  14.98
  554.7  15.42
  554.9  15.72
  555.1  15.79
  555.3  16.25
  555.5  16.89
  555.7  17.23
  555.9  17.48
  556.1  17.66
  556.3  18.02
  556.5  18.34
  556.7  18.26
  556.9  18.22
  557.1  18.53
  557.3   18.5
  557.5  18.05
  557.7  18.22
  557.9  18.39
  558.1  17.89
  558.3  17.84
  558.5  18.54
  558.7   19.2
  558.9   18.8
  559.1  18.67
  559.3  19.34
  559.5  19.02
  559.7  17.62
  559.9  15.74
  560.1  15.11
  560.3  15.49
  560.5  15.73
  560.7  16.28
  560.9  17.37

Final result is 21.8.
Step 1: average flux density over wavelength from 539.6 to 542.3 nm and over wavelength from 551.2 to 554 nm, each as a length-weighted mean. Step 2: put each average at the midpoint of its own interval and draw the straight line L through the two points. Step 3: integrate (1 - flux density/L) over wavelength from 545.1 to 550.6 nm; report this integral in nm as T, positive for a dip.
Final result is 0.28 nm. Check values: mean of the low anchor 21.2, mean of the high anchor 15.8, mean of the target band 17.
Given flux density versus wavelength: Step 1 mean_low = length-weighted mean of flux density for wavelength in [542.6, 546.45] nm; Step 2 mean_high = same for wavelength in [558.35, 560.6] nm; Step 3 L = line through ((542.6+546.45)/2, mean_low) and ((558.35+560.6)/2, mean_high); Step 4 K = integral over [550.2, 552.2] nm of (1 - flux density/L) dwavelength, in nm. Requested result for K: 0.30 nm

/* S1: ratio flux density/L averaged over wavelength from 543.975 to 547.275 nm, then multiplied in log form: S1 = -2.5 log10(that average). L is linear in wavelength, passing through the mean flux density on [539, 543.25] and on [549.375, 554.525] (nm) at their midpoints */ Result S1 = 0.082 mag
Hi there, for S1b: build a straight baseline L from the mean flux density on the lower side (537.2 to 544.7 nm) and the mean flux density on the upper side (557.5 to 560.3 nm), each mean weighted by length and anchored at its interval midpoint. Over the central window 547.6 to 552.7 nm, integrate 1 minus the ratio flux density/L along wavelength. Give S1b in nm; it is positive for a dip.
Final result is 0.70 nm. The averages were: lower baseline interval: 21.7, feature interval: 17.1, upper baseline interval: 17.9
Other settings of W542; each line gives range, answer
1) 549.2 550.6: 17.5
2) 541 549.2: 19.4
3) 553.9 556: 16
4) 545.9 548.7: 17.2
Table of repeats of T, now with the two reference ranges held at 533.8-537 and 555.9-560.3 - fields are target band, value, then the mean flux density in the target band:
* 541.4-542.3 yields -0.14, 22.4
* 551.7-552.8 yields 0.15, 16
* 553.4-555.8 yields 0.34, 15.7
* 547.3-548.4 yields 0.05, 18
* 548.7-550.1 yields 0.03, 18.3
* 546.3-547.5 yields 0.13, 16.9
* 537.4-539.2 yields -0.17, 21.5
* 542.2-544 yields -0.27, 22.1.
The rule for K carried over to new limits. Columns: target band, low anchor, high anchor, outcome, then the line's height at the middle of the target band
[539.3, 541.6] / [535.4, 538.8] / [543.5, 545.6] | -0.04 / 20.5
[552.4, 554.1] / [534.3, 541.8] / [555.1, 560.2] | 0.27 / 18.5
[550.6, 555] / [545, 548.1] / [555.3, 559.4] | 0.43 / 17.4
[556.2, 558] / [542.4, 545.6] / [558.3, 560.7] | -0.02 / 18.1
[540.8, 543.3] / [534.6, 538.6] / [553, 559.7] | -0.30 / 19.6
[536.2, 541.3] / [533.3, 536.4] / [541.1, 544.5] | 0.06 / 21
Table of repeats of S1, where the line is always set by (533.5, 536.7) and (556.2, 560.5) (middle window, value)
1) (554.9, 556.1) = 0.09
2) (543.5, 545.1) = -0.15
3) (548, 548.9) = 0.03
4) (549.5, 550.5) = 0.10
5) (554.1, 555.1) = 0.19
